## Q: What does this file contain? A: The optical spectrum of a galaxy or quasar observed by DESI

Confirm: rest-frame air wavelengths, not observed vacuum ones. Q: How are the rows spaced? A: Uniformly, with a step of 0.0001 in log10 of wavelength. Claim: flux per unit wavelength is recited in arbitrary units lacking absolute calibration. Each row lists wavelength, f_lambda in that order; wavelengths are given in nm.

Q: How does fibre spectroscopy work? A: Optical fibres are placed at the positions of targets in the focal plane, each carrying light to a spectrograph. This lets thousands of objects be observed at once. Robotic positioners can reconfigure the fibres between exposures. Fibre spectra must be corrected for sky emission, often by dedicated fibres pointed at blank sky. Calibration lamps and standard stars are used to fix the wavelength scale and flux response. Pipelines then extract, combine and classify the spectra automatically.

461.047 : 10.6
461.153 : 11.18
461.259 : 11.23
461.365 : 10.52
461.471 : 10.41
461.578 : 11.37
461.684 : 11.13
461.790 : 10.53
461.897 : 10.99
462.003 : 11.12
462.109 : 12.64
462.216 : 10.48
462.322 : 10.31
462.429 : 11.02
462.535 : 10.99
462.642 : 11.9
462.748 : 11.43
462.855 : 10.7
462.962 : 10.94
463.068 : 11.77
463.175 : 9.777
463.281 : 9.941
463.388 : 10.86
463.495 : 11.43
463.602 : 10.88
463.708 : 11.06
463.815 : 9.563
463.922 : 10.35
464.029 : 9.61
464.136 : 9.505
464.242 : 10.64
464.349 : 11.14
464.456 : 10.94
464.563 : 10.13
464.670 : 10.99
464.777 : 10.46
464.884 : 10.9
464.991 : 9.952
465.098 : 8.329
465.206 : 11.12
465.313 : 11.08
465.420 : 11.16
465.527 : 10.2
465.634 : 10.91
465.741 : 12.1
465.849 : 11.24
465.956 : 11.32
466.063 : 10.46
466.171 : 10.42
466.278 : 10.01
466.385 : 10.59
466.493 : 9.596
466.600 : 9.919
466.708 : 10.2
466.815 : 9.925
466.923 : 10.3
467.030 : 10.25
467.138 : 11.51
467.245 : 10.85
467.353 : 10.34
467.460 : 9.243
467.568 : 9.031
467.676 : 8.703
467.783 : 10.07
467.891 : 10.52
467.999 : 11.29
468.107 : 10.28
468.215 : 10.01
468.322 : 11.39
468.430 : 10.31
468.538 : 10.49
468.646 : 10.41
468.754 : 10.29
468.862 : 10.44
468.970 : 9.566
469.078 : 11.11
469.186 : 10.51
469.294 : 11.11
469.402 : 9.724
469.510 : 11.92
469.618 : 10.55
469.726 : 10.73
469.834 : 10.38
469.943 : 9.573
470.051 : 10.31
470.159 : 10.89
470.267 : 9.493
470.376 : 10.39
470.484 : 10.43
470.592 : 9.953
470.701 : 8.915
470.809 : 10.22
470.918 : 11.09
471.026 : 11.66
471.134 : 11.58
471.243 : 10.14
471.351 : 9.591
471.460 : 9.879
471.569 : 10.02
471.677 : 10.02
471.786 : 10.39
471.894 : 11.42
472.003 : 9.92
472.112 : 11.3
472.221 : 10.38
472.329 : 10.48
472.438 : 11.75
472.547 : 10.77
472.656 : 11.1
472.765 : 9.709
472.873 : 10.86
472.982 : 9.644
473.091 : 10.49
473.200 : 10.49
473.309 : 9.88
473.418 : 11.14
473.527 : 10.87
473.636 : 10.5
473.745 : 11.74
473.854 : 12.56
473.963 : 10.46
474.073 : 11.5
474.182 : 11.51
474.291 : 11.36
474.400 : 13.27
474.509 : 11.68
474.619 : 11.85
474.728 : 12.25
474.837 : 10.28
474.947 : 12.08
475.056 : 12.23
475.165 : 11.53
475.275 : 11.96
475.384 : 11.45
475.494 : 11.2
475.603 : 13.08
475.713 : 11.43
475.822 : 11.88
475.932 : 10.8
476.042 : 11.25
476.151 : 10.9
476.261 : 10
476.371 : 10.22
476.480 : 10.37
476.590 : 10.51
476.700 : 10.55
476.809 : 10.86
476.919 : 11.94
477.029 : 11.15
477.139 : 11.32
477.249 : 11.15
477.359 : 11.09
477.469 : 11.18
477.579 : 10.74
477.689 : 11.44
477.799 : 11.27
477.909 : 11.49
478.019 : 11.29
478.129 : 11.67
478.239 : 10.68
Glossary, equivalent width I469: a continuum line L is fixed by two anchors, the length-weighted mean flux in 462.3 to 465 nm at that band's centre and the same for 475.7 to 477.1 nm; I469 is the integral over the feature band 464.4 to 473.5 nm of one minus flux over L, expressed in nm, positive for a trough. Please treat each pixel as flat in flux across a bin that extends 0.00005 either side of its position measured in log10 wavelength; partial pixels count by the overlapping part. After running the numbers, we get 0.28 nm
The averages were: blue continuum 10.7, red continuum 10.9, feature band 10.4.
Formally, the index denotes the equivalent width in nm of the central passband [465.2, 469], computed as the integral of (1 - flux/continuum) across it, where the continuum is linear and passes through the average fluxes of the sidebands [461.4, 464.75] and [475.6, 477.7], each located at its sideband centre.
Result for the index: 0.15 nm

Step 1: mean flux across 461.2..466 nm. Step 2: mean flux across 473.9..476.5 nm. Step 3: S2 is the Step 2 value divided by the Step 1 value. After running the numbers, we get 1.06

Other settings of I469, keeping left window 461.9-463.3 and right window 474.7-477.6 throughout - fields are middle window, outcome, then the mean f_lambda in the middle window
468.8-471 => 0.15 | 10.4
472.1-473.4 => 0.07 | 10.6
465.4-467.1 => 0.08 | 10.5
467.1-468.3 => 0.10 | 10.2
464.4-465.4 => 0.05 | 10.5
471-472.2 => 0.07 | 10.5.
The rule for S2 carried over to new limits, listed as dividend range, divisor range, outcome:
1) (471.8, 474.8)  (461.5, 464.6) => 1.02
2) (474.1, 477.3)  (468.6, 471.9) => 1.09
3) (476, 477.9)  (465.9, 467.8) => 1.08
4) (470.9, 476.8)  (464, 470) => 1.06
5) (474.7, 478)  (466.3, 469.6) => 1.09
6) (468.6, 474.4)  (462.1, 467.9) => 1.01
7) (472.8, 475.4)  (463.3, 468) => 1.09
